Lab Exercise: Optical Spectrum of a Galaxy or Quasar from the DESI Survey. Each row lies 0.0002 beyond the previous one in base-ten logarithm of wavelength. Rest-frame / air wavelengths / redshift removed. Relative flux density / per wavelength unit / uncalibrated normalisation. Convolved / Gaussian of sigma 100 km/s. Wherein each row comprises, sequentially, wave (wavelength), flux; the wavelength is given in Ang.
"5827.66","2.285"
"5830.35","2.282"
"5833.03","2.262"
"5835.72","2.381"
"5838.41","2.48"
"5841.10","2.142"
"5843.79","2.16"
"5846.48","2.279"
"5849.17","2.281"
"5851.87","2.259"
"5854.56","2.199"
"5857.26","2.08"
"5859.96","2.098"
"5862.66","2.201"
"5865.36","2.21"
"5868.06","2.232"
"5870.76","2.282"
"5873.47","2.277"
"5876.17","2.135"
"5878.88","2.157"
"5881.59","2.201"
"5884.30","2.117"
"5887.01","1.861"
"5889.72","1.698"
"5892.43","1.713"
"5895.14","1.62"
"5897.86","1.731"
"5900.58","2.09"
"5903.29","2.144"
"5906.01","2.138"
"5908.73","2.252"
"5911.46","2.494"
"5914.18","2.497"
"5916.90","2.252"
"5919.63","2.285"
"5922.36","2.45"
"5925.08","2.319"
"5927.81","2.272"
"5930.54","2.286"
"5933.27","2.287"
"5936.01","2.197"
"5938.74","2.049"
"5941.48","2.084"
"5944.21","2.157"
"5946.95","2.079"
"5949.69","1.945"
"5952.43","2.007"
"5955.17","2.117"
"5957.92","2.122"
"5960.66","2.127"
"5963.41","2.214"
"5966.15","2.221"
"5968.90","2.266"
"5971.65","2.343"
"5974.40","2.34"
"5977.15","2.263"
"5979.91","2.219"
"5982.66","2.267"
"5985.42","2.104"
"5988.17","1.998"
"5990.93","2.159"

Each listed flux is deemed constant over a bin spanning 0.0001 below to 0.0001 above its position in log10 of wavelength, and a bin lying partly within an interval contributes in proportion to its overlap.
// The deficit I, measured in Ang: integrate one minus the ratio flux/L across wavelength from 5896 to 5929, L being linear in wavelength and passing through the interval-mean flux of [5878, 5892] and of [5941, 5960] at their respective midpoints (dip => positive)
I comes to -3.5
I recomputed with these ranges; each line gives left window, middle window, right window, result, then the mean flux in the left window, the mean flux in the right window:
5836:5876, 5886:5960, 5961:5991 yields 3.5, 2.23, 2.22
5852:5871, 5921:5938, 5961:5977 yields -0.4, 2.19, 2.27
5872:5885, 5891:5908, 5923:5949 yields 2.1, 2.18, 2.19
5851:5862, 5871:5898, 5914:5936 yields 3.0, 2.16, 2.31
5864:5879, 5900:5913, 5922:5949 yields -0.1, 2.22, 2.2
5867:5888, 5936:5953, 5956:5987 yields 1.1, 2.16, 2.22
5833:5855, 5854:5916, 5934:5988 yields 3.6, 2.27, 2.16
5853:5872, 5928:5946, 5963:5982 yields 0.5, 2.19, 2.27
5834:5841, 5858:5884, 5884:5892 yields -2.3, 2.37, 1.84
